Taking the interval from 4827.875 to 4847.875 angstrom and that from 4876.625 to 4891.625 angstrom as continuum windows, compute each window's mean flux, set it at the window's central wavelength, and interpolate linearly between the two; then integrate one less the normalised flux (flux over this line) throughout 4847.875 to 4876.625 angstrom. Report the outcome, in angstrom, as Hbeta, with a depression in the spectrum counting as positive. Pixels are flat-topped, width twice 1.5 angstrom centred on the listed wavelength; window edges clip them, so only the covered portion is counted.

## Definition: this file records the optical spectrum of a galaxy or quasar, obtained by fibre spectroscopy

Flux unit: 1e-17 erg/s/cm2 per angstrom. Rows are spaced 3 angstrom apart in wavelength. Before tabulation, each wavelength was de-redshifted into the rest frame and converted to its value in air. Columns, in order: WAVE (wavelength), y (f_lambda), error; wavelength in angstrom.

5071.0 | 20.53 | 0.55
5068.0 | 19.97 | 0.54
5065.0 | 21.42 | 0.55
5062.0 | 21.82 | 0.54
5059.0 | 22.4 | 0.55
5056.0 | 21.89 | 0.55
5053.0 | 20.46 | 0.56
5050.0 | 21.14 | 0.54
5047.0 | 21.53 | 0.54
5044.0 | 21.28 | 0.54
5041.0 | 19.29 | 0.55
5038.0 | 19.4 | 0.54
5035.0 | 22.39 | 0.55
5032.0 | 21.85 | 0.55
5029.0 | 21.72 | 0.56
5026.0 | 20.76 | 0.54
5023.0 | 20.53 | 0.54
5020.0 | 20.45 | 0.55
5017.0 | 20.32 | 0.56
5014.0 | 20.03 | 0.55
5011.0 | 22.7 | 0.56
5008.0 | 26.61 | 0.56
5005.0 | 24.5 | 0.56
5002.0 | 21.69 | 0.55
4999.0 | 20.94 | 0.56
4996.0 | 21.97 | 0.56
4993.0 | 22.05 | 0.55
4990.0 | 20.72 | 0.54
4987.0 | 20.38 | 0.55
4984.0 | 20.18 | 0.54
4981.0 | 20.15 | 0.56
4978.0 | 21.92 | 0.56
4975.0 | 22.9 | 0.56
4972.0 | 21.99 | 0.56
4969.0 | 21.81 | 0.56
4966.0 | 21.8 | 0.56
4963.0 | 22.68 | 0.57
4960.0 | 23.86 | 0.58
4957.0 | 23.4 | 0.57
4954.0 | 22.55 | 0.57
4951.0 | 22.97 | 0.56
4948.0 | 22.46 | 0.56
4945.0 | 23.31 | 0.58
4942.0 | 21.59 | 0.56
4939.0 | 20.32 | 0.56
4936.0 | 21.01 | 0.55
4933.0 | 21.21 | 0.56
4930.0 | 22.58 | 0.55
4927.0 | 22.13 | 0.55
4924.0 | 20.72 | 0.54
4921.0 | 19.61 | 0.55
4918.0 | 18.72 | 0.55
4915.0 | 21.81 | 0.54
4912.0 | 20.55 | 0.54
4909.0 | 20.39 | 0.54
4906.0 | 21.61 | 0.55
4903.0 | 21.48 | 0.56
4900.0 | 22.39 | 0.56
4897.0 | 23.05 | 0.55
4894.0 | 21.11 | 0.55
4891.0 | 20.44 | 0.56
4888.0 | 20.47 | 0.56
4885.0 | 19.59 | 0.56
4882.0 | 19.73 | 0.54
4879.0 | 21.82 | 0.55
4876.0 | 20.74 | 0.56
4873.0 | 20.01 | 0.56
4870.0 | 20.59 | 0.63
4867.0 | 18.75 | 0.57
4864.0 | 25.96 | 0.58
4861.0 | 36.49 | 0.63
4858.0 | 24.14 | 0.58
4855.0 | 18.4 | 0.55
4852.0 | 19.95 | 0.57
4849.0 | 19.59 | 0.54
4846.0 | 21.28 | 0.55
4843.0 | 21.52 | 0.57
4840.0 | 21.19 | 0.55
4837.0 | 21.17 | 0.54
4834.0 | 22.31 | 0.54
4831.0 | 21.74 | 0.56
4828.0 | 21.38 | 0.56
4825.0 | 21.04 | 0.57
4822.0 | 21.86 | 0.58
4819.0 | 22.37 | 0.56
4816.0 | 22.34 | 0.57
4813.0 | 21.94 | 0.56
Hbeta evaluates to -2.2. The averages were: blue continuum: 21.5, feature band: 22.6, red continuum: 20.4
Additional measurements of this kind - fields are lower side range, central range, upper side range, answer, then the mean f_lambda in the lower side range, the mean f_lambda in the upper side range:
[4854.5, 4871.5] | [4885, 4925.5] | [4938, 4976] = 4.51 angstrom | 24.4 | 22.5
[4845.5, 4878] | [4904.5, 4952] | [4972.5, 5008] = 1.69 angstrom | 22.4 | 21.8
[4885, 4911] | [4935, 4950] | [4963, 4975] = -0.01 angstrom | 21.2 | 22.1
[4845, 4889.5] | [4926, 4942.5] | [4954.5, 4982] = 0.53 angstrom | 21.8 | 22.3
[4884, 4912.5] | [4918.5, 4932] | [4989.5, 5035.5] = 0.16 angstrom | 21.2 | 21.8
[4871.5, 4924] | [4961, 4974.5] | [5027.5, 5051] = -0.82 angstrom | 20.8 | 21.1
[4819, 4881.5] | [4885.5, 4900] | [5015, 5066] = 0.33 angstrom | 22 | 21.1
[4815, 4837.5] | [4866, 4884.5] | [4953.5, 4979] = 1.49 angstrom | 21.8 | 22.6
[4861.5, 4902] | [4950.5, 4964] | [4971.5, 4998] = -1.10 angstrom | 21.5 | 21.3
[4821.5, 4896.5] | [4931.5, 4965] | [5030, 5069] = -1.36 angstrom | 21.7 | 21.2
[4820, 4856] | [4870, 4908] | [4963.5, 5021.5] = 0.44 angstrom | 21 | 21.8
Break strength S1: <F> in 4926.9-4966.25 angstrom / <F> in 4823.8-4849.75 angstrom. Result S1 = 1.05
